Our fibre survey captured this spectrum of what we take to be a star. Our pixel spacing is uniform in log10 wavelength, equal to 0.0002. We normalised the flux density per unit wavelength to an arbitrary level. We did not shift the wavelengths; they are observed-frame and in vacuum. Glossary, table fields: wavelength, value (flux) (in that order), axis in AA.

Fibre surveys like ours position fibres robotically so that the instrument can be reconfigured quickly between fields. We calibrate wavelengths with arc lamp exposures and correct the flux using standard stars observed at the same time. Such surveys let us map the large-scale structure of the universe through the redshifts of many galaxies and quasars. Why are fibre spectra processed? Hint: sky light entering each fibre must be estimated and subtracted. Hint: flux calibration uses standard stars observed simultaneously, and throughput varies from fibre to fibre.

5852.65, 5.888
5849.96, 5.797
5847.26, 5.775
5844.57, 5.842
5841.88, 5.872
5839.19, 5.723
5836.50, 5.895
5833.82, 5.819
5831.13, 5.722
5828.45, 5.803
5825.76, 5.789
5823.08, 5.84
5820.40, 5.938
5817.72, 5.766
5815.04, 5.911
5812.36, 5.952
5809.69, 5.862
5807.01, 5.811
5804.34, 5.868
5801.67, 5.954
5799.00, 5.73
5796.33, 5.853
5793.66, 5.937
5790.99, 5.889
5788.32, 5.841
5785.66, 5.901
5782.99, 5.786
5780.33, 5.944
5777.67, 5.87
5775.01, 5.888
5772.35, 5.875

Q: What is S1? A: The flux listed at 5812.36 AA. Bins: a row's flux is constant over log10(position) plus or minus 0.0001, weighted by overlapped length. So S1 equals 5.952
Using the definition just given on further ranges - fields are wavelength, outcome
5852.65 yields 5.888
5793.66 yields 5.937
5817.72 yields 5.766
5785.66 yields 5.901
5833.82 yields 5.819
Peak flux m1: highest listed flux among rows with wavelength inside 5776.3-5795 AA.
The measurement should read 5.944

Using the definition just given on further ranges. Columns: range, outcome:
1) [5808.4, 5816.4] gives 5.952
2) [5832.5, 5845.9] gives 5.895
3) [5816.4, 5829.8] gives 5.938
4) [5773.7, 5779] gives 5.888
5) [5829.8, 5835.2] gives 5.819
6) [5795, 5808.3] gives 5.954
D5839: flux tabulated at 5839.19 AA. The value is 5.723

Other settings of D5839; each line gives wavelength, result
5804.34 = 5.868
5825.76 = 5.789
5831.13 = 5.722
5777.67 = 5.87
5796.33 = 5.853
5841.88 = 5.872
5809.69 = 5.862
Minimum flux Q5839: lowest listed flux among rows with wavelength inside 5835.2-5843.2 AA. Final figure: 5.723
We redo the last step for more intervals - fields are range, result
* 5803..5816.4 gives 5.811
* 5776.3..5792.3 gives 5.786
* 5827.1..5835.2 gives 5.722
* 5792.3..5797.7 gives 5.853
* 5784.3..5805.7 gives 5.73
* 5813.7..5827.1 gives 5.766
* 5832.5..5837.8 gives 5.819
